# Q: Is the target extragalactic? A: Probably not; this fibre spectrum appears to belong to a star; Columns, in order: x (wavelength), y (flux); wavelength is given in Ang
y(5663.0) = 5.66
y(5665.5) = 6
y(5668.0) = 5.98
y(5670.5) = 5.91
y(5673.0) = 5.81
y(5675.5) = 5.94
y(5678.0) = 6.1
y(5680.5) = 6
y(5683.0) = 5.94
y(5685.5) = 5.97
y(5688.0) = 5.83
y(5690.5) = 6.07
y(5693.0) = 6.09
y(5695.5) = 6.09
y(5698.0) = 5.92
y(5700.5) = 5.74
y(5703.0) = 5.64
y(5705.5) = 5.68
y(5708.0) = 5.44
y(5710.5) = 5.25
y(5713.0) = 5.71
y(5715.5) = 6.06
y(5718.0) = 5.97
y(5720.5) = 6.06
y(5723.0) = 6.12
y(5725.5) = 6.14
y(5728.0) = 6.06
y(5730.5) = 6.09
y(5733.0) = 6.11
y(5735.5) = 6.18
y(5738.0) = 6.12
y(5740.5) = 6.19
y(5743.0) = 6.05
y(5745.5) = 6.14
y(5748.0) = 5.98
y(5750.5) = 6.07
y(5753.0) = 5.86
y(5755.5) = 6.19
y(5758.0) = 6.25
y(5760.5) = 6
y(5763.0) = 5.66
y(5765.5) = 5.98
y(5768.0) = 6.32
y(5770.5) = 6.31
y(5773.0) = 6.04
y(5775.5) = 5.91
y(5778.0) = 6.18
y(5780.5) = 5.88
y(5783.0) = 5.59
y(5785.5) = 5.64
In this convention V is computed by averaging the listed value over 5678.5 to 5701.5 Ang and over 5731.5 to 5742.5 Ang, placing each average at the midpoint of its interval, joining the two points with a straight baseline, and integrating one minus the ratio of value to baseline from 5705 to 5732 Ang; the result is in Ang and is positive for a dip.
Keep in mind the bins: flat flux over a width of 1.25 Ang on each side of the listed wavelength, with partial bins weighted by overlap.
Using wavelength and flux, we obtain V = 0.9 Ang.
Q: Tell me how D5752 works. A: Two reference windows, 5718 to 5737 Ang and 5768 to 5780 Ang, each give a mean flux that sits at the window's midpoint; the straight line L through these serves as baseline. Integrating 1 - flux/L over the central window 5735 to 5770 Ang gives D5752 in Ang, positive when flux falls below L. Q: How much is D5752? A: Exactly 0.20 Ang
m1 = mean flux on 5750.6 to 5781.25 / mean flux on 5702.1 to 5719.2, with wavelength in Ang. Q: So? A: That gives 1.1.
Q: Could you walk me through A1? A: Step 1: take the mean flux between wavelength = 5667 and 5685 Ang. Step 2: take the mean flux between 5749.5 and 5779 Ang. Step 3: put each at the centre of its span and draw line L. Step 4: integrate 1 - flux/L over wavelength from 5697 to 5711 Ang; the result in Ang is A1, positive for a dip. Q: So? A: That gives 0.8 Ang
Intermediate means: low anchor 5.95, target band 5.63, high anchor 6.06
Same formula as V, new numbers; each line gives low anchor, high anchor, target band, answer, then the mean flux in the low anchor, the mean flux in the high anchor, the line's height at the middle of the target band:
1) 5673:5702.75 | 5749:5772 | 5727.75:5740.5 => -0.2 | 5.95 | 6.07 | 6.03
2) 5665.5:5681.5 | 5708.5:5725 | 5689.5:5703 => -0.1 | 5.96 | 5.86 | 5.9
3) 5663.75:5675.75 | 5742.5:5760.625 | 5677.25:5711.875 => 0.7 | 5.92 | 6.07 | 5.96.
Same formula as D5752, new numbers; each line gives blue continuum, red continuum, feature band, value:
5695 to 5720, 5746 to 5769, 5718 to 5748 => -1.1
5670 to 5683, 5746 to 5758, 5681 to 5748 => 0.6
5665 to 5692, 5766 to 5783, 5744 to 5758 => -0.1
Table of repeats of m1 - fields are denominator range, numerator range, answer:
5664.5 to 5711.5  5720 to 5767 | 1.03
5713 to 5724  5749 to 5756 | 1.00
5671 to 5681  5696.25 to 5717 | 0.96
